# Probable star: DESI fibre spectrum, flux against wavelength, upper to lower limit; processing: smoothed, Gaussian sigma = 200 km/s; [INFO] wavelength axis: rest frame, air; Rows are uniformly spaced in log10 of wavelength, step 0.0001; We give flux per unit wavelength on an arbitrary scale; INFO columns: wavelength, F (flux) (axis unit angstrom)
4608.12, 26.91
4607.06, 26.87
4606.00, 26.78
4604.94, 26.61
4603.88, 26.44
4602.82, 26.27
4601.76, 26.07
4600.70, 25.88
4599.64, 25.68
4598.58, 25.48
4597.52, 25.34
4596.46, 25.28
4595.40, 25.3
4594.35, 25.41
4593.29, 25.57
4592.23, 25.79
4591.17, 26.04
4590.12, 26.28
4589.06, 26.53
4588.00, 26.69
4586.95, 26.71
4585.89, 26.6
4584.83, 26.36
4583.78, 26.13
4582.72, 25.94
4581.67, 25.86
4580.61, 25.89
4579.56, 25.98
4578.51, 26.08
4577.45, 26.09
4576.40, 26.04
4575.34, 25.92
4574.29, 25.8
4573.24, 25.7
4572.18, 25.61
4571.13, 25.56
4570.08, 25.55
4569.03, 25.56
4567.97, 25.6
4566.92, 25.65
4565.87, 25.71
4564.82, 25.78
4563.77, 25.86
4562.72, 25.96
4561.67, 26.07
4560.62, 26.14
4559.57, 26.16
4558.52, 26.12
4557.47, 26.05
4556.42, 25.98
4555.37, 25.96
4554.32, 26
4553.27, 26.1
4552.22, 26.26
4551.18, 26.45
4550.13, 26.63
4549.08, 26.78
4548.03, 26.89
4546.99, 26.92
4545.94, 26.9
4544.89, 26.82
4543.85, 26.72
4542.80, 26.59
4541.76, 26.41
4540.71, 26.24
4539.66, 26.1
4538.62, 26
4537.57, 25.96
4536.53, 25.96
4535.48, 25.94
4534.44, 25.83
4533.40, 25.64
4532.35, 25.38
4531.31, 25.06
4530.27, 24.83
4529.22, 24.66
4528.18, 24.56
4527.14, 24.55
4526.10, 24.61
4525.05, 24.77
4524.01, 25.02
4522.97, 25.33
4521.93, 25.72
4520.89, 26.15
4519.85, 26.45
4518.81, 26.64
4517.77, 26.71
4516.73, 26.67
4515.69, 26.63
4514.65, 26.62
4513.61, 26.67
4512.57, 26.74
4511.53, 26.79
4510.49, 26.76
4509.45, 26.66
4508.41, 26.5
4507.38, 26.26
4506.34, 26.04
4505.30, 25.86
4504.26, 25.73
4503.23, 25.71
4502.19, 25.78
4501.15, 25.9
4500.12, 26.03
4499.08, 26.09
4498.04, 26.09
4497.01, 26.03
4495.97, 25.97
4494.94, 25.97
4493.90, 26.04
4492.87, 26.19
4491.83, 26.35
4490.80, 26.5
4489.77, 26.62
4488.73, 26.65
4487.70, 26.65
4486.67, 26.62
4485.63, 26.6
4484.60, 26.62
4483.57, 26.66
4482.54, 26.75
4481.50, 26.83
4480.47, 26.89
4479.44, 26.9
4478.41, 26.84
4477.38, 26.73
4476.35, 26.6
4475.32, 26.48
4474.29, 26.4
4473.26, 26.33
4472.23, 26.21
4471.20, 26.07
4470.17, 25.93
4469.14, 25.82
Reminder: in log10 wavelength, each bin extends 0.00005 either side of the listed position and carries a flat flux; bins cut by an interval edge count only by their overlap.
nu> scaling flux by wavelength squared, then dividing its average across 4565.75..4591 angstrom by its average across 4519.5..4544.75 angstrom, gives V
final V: 1.04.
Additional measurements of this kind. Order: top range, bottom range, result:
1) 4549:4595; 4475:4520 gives 1.02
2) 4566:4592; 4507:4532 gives 1.03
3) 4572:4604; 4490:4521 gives 1.02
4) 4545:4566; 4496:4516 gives 1.02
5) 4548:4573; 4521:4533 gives 1.06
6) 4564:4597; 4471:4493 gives 1.02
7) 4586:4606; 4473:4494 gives 1.03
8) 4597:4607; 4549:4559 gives 1.02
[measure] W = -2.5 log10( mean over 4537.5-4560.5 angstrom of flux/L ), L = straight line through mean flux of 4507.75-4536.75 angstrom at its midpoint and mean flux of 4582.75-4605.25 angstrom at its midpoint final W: -0.02 mag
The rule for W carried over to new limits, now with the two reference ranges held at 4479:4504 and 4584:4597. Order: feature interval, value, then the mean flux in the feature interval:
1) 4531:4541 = 0.02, 25.8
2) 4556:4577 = 0.01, 25.8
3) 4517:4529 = 0.03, 25.5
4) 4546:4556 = -0.01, 26.5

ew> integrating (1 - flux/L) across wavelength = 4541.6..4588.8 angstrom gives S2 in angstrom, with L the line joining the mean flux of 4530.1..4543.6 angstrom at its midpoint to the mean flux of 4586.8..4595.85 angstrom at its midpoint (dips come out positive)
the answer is -0.3 angstrom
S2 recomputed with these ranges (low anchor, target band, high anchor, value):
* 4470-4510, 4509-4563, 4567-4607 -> 0.2 angstrom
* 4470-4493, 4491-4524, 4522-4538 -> -0.5 angstrom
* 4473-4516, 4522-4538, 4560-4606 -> 0.6 angstrom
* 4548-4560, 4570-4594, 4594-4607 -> 0.0 angstrom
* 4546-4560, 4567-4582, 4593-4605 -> 0.2 angstrom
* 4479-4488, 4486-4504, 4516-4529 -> 0.1 angstrom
